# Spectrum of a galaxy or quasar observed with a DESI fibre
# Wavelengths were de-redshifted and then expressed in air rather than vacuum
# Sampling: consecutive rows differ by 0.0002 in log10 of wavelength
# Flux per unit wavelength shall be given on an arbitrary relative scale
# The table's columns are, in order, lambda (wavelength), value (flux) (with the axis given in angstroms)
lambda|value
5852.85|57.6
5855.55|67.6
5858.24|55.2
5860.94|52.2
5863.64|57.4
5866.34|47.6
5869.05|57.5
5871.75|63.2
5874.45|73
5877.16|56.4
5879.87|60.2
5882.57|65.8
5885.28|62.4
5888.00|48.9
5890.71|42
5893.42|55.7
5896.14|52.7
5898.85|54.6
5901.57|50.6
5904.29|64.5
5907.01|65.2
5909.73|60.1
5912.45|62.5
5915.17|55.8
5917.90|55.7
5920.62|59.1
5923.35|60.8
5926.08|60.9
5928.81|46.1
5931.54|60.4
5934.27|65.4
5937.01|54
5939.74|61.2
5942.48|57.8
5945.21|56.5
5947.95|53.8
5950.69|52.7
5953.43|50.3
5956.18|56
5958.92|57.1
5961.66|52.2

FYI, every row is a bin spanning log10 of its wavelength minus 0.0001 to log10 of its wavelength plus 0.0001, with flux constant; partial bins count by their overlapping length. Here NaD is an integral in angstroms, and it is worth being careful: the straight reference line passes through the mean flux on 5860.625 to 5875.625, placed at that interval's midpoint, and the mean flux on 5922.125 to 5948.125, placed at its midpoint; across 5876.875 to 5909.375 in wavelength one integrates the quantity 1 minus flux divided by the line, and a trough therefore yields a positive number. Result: 1.0 angstroms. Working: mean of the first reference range 58.8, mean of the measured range 56.7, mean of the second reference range 57.9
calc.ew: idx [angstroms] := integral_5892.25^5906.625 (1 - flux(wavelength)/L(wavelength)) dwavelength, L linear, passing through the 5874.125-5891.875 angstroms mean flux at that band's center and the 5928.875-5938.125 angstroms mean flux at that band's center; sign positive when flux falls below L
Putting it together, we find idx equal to 0.4 angstroms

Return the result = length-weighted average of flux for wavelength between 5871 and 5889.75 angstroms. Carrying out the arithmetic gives 60.9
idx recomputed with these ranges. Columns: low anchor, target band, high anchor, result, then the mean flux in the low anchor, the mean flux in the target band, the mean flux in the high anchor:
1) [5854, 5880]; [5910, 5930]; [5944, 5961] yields -0.5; 59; 57.5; 54.3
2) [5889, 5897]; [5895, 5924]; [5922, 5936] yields -2.4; 49.9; 58.3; 58.6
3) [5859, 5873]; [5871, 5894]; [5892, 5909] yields -0.9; 55.5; 58.6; 57.3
